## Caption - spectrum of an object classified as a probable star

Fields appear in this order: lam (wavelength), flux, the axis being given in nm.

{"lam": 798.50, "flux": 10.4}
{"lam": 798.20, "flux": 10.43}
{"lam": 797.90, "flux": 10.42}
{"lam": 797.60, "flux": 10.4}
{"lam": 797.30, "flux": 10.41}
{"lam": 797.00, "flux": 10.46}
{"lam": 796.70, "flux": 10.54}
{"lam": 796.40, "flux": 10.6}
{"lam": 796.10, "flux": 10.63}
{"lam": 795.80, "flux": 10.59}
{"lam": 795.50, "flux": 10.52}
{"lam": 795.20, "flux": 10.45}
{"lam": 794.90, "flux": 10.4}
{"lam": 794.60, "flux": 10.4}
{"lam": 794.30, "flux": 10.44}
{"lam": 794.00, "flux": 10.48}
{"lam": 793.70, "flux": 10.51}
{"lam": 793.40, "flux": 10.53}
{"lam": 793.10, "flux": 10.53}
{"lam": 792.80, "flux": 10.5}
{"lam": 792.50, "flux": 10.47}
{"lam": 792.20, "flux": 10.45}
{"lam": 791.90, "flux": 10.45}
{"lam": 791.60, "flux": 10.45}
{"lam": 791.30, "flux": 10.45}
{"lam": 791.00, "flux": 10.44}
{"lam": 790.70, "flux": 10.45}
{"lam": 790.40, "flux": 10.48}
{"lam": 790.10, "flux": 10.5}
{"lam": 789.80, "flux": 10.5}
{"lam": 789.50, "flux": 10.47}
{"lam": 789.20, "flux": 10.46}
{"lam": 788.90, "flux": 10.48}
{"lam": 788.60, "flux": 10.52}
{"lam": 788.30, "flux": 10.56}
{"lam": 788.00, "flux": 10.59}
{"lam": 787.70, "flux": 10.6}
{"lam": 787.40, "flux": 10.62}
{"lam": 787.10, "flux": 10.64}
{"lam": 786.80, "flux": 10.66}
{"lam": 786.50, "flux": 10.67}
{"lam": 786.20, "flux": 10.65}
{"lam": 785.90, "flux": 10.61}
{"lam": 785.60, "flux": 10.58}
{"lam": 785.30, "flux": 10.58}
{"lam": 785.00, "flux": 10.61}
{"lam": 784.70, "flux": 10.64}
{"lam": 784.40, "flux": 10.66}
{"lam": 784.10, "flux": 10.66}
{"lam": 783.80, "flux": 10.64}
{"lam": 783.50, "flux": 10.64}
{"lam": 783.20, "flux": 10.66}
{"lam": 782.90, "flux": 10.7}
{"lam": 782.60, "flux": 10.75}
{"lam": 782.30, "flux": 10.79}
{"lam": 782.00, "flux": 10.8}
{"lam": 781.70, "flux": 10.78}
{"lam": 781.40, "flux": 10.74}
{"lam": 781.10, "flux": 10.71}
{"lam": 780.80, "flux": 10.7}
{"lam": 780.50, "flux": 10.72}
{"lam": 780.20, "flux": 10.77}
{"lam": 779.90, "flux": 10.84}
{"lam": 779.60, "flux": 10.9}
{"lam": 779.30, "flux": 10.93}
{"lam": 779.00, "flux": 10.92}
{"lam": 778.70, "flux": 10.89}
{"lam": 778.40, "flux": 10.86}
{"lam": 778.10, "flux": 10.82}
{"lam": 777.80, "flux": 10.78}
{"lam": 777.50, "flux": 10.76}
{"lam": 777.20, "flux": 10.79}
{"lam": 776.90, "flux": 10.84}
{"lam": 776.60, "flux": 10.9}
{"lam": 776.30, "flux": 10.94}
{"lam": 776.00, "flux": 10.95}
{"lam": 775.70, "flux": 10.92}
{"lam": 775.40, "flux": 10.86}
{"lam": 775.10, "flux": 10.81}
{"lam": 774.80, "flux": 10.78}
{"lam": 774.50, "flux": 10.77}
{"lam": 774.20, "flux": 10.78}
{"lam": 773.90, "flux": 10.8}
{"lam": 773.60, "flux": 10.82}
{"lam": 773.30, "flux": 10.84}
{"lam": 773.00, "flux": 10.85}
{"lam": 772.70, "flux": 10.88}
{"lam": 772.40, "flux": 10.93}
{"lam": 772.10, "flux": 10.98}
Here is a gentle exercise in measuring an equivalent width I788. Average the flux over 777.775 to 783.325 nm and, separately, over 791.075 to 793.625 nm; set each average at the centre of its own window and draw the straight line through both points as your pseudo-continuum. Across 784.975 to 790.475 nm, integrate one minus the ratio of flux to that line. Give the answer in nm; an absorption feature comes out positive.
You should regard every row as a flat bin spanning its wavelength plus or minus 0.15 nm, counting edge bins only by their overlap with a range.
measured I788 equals 0.02 nm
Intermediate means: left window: 10.8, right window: 10.5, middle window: 10.6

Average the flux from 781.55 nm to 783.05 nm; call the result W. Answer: 10.8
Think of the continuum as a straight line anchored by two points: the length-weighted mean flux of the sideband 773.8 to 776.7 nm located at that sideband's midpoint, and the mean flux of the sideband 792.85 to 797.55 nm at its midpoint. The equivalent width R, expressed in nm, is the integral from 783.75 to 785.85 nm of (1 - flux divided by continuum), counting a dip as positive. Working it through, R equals 0.01 nm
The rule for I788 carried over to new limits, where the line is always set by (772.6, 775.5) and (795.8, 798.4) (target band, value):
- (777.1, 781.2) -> -0.027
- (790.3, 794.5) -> 0.034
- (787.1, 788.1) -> 0.001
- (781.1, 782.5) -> -0.008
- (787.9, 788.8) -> 0.005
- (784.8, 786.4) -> 0.007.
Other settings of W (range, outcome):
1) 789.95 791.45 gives 10.5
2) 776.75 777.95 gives 10.8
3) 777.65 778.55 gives 10.8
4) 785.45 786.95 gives 10.6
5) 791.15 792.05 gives 10.4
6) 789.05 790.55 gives 10.5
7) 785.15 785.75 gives 10.6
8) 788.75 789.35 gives 10.5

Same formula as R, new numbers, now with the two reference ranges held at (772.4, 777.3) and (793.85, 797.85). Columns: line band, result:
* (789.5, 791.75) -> 0.02 nm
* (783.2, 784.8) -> 0.01 nm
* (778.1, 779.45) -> -0.01 nm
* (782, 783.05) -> 0.00 nm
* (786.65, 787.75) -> 0.00 nm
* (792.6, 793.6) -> 0.00 nm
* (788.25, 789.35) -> 0.01 nm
